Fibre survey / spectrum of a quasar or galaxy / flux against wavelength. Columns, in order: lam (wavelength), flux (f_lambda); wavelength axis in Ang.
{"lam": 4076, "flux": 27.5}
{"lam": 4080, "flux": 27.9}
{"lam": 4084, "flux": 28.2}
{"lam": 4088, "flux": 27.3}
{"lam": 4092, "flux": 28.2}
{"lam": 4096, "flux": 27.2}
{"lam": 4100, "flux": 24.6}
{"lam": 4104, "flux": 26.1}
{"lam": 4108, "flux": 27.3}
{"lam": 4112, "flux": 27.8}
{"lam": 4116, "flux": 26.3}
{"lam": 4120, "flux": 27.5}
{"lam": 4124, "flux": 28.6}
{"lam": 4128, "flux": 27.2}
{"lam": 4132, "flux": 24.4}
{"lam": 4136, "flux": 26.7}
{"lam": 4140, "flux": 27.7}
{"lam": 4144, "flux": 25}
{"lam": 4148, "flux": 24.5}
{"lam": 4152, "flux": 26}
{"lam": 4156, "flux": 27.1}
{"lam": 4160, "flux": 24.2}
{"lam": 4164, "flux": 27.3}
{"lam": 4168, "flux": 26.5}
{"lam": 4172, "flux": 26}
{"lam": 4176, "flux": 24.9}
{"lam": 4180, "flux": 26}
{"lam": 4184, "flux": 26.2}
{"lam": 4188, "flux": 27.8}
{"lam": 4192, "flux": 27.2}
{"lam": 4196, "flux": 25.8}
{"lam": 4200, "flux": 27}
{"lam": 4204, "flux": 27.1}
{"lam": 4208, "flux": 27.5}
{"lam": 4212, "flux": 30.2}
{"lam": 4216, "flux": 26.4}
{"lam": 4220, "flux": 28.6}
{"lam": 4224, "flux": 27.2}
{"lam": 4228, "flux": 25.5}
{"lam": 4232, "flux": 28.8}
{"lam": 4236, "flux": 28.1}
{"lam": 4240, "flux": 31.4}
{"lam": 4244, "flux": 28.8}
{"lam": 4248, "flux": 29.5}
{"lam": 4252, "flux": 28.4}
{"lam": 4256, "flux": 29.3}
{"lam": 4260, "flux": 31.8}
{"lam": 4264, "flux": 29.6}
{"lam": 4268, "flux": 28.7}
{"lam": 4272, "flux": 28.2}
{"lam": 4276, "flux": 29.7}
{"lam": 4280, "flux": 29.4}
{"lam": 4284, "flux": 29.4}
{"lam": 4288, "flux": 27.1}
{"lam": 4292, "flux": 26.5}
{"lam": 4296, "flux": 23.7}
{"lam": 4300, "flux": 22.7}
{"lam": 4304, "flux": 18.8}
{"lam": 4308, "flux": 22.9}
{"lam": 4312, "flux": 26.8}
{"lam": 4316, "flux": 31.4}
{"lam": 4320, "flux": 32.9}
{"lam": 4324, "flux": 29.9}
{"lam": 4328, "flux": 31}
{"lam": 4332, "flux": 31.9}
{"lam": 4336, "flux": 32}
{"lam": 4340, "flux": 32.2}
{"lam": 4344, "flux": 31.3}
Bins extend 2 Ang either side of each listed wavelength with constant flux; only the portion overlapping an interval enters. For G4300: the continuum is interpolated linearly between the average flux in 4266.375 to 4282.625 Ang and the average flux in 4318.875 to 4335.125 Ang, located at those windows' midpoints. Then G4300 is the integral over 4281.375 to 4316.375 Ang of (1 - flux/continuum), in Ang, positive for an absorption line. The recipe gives 5.61 Ang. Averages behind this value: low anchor 29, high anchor 31.4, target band 25.3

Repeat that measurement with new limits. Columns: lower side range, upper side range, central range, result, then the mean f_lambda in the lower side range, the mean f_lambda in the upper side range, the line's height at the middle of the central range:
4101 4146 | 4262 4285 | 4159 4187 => 1.6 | 26.7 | 29.2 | 27.5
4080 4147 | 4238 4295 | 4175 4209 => 1.6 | 26.9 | 29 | 28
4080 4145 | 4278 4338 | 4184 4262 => -2.2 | 26.9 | 27.8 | 27.4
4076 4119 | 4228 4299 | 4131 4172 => 2.4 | 27.1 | 28.6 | 27.6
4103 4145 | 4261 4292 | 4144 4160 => 1.0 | 26.8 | 28.8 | 27.2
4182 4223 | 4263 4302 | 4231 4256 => -1.6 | 27.4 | 27.4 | 27.4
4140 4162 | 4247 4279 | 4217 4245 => 0.1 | 25.6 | 29.4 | 28.3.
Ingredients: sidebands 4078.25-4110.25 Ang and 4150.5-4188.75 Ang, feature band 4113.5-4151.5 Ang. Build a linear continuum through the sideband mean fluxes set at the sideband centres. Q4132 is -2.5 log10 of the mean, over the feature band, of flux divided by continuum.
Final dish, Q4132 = 0.01 mag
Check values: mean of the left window 27.1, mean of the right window 26.2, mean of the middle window 26.4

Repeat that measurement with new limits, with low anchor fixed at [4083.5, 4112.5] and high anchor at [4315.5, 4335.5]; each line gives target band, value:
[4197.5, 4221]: 0.06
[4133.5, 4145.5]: 0.05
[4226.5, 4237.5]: 0.08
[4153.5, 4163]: 0.09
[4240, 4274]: 0.03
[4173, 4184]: 0.12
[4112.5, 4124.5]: 0.00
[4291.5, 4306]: 0.34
